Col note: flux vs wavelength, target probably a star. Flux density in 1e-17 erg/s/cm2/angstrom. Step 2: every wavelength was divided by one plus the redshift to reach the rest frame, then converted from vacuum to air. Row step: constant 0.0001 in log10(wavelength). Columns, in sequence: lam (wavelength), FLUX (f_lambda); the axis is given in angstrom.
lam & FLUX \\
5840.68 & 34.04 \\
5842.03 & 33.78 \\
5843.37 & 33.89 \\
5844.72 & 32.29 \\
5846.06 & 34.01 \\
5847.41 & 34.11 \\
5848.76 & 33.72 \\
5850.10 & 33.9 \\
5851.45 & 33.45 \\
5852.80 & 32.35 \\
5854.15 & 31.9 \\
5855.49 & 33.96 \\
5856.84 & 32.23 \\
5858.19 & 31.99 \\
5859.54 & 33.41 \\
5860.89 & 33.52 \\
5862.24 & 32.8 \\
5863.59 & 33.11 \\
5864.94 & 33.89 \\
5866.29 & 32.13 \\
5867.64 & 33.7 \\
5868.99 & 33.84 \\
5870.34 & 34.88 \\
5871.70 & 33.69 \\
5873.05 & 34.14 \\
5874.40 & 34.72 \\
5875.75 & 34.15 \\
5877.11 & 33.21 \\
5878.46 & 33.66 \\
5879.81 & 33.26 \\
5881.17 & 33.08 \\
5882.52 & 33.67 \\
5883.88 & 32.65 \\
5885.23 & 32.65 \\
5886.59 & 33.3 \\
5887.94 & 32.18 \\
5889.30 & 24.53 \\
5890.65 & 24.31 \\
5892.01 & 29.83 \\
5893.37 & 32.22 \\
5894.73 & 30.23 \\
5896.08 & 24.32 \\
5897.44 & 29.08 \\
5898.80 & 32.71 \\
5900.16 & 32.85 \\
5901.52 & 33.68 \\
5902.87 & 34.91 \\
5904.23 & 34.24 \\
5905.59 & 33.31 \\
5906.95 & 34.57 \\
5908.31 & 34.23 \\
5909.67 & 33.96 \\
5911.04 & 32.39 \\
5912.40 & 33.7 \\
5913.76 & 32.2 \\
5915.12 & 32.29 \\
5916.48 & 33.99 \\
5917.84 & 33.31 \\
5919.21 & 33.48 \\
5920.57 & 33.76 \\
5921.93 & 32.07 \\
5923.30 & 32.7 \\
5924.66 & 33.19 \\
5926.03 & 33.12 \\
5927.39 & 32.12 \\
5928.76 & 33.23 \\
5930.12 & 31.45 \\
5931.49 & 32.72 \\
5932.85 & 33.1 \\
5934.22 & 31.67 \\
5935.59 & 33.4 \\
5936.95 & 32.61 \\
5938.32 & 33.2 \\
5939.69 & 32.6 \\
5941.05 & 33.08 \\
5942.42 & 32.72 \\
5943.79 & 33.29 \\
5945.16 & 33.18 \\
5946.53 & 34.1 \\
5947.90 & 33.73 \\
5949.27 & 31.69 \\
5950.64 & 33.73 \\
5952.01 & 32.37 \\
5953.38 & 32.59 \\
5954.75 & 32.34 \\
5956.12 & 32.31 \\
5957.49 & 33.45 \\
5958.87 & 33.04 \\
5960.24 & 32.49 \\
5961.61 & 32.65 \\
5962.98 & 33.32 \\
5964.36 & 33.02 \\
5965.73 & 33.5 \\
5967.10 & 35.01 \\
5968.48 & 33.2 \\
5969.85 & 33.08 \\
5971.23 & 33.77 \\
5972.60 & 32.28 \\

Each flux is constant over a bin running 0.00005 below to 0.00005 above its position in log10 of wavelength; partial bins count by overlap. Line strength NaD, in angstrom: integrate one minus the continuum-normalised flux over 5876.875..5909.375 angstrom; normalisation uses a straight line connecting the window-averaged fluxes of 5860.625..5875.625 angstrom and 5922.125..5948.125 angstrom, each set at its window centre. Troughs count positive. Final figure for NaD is 1.6 angstrom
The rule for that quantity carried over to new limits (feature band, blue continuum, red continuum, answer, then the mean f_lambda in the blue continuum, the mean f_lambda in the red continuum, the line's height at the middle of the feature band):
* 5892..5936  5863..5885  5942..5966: 0.92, 33.6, 33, 33.3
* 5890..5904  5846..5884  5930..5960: 1.11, 33.4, 32.9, 33.2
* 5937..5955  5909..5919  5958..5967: 0.09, 33.1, 33.1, 33.1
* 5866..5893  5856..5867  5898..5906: 0.66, 32.9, 33.6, 33.2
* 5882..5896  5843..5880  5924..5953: 1.25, 33.4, 32.9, 33.2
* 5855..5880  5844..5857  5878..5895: -0.96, 33.2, 31.2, 32.3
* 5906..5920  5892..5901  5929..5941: -0.95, 30.2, 32.7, 31.3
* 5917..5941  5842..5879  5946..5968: 0.26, 33.4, 33.1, 33.2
